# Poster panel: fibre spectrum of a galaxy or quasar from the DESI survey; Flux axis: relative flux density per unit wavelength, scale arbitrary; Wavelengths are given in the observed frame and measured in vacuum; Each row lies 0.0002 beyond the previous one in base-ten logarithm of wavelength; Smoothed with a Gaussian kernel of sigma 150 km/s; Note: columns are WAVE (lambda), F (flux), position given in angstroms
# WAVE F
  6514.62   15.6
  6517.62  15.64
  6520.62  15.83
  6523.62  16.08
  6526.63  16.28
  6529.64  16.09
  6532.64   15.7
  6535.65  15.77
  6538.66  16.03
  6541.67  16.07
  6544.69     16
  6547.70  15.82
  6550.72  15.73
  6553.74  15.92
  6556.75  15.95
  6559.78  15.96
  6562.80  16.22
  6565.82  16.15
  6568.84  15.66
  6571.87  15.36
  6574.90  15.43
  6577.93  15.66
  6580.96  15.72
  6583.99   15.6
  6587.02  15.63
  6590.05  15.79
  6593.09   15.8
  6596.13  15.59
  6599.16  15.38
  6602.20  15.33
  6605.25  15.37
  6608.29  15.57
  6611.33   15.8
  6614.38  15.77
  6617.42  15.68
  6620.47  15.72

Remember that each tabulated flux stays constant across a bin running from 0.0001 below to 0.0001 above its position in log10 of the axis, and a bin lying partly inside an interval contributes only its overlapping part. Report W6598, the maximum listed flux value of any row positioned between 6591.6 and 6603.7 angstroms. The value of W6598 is 15.8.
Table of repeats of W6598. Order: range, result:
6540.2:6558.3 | 16.07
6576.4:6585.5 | 15.72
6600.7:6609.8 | 15.57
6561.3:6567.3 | 16.22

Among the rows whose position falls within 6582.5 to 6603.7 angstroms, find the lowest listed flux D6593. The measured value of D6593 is 15.33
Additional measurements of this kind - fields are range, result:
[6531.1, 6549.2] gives 15.7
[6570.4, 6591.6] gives 15.36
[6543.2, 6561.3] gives 15.73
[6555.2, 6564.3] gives 15.95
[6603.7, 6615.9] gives 15.37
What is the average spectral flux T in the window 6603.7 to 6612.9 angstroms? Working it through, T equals 15.6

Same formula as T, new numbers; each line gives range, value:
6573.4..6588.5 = 15.6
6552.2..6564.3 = 16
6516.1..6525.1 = 15.9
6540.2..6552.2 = 15.9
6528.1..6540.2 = 15.9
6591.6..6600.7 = 15.6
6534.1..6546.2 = 16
